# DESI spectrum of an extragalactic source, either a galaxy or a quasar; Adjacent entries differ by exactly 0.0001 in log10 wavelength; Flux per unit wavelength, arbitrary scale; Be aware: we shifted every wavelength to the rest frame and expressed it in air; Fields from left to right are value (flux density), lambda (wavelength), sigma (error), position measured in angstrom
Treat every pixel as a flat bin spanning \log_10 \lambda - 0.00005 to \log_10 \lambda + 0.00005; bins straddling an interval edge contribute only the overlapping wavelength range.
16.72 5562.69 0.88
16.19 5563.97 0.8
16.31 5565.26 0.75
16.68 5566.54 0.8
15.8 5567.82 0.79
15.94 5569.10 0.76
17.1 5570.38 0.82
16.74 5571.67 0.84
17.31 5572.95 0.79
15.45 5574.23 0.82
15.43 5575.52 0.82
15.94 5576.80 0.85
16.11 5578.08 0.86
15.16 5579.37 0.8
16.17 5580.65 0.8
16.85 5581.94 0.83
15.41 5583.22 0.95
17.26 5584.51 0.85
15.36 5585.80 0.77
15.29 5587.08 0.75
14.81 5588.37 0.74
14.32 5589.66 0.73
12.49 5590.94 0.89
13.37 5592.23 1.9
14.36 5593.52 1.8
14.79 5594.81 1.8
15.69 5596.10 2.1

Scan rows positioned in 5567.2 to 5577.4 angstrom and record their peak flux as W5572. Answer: 17.31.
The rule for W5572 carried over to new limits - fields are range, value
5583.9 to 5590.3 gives 17.26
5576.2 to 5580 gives 16.11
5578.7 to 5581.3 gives 16.17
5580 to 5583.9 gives 16.85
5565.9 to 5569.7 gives 16.68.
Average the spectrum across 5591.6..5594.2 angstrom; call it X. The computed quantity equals 13.9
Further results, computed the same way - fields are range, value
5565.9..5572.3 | 16.5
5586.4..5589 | 15.1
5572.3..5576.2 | 16.1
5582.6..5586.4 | 16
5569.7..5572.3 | 16.9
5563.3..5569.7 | 16.2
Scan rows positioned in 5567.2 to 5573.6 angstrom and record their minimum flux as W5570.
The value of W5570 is 15.8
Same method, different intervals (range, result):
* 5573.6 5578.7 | 15.43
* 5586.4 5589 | 14.81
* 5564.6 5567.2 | 16.31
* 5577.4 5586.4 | 15.16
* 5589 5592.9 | 12.49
